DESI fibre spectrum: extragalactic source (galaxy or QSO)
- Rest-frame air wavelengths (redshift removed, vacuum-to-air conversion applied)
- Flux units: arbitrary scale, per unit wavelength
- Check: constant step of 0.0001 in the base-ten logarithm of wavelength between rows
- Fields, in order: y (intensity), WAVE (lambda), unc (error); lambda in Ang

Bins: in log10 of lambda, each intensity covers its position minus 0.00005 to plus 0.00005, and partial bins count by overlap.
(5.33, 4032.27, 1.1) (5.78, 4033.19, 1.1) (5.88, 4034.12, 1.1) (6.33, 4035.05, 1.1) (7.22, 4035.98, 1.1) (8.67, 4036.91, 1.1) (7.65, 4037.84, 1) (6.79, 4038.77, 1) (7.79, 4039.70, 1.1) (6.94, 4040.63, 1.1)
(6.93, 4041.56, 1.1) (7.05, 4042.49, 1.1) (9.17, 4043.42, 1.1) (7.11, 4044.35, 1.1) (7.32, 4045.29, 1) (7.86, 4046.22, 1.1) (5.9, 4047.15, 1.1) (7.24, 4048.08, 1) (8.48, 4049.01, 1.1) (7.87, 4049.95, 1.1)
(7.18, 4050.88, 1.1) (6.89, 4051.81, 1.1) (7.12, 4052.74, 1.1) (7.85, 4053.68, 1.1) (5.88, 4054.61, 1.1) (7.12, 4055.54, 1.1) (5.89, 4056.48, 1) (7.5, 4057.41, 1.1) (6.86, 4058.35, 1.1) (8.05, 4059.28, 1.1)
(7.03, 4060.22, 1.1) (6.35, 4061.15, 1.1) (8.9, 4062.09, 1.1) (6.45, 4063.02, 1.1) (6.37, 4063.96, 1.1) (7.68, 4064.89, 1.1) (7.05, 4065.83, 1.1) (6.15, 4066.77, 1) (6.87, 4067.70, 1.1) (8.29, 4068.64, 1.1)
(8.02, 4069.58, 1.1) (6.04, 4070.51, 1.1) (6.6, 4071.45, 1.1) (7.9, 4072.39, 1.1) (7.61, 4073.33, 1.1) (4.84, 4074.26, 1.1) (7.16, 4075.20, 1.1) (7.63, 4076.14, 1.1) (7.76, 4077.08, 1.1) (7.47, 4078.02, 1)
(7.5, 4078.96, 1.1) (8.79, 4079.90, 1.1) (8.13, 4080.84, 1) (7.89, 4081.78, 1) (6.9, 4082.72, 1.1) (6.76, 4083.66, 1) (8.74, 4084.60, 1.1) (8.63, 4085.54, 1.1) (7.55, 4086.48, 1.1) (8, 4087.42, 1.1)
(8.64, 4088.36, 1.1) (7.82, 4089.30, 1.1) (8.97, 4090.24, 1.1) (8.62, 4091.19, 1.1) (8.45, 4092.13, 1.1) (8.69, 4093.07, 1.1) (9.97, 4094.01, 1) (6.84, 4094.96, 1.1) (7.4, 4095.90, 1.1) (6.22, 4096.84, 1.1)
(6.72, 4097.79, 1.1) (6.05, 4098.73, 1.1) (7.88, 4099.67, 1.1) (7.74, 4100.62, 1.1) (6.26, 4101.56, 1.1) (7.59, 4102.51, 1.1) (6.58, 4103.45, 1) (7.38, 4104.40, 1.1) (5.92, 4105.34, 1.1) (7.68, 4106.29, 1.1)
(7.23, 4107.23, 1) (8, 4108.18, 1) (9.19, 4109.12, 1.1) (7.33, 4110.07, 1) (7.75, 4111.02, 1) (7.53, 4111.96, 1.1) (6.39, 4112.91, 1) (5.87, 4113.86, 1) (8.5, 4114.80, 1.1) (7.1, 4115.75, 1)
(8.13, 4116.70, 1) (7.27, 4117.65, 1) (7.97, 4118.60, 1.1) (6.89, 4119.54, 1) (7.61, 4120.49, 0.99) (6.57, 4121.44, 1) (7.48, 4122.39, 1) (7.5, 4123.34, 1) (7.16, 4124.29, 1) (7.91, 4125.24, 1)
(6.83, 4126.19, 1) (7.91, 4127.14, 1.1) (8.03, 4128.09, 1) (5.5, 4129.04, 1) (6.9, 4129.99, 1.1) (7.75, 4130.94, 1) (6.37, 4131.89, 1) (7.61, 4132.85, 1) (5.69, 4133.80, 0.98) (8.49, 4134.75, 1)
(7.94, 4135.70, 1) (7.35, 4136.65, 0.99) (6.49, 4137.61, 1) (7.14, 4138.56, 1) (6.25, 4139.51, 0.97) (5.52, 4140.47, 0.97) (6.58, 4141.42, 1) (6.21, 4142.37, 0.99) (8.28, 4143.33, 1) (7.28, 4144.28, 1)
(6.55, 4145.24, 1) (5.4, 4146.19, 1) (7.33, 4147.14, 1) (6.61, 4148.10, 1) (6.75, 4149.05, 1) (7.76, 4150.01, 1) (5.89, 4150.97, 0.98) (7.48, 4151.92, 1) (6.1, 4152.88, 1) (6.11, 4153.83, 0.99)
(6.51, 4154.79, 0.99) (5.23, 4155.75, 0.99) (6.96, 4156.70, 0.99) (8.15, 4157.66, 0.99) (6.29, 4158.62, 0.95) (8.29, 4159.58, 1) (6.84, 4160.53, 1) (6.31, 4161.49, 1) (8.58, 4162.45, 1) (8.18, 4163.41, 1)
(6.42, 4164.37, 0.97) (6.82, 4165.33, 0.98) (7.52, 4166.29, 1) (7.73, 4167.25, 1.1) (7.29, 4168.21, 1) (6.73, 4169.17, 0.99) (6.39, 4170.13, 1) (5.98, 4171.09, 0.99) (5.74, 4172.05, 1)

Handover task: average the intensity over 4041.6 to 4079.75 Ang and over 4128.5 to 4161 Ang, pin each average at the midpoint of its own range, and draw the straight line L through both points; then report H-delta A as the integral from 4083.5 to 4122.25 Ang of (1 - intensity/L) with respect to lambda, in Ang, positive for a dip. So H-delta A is -3.1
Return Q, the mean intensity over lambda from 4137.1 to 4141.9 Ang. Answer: 6.4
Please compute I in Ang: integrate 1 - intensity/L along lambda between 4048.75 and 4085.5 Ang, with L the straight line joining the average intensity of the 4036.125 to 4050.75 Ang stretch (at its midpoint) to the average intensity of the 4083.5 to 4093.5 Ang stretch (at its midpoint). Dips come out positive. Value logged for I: 3.0 Ang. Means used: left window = 7.5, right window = 8.31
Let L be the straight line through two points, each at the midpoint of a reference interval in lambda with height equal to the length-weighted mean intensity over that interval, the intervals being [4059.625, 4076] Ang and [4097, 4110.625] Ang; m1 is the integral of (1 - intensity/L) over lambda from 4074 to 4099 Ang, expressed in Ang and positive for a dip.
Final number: -2.1 Ang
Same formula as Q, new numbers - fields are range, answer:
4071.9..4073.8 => 7.74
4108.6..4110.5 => 8.28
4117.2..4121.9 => 7.27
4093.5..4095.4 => 8.42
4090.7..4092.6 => 8.52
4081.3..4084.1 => 7.19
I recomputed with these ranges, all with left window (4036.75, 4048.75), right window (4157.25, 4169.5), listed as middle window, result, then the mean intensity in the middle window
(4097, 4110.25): 0.2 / 7.23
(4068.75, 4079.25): 0.3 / 7.17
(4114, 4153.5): 1.5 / 7.06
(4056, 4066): 0.4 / 7.1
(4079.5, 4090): -0.9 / 8.01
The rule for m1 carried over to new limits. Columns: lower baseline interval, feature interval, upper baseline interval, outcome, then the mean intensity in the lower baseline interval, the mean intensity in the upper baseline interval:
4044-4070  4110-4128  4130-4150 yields -1.02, 7.19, 6.9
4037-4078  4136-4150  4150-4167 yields 0.50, 7.21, 6.96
